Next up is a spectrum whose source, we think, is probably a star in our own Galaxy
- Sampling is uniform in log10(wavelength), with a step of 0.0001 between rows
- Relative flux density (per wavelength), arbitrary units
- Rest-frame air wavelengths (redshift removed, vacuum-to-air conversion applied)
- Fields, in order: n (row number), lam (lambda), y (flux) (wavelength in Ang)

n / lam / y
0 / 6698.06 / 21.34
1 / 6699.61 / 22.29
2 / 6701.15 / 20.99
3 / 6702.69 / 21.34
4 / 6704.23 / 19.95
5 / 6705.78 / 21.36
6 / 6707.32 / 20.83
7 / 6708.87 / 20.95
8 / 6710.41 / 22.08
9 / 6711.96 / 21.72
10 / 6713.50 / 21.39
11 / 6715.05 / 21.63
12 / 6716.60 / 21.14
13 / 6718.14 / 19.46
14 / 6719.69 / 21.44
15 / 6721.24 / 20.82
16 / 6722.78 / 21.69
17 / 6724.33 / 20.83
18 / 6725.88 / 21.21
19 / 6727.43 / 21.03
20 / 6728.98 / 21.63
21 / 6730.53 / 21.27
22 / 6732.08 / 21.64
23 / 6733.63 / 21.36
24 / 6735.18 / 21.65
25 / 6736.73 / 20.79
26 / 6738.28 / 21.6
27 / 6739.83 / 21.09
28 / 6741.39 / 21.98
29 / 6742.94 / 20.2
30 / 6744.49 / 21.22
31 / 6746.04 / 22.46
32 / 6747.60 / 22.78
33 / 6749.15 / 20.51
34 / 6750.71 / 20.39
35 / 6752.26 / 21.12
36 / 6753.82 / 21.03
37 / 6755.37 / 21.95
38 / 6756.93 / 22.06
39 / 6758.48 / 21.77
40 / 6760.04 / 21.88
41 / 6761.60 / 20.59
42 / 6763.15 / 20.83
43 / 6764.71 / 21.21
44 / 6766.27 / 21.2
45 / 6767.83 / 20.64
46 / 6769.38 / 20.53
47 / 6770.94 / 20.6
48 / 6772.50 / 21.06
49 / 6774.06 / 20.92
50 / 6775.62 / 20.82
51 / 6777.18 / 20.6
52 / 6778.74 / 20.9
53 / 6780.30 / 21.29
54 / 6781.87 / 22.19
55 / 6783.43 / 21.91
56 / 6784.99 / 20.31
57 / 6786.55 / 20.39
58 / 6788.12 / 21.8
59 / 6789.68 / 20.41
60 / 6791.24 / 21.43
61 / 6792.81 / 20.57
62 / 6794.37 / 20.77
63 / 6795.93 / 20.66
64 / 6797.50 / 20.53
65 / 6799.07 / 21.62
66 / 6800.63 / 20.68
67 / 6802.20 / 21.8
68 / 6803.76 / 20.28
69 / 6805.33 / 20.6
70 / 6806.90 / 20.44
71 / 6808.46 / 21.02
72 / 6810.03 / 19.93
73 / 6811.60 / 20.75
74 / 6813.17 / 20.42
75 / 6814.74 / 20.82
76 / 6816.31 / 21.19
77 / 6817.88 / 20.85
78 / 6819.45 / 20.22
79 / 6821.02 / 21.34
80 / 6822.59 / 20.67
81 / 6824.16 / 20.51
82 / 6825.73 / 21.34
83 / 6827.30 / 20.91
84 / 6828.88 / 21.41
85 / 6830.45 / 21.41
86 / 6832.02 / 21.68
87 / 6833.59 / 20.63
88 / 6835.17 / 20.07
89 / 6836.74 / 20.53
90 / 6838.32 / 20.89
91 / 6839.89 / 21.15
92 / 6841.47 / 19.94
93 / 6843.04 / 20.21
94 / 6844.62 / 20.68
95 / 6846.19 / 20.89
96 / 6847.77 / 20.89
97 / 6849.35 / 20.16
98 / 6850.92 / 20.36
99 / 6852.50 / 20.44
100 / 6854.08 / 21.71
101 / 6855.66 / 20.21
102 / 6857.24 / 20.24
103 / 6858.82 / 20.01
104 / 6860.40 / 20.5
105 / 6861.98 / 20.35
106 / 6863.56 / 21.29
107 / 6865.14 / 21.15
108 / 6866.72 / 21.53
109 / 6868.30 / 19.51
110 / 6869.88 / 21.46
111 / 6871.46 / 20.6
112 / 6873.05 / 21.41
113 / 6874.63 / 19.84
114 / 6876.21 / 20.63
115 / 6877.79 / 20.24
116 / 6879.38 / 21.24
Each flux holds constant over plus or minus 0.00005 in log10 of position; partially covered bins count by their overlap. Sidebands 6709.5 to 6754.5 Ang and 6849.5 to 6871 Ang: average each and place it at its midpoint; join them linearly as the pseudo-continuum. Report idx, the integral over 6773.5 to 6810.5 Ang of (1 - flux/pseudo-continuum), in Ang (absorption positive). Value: 0.1 Ang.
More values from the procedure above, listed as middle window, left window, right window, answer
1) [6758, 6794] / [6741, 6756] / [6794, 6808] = 0.09 Ang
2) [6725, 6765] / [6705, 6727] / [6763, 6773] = -0.68 Ang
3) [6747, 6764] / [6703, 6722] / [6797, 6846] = -0.31 Ang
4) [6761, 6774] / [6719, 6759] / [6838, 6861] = 0.19 Ang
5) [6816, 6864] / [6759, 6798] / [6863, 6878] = 0.29 Ang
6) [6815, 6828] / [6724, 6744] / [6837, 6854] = -0.08 Ang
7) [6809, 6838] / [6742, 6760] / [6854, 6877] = 0.18 Ang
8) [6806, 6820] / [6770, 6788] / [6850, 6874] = 0.17 Ang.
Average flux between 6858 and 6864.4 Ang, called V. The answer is 20.5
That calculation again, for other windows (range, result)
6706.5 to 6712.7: 21.4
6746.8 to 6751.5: 21.2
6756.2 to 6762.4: 21.6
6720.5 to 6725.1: 21.1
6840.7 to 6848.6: 20.5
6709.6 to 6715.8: 21.7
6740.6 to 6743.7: 21.1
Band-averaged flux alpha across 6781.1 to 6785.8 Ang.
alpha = 21.5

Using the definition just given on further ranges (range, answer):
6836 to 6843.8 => 20.5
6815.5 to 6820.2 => 20.8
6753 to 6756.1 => 21.5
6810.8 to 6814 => 20.6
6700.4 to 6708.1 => 20.9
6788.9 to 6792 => 21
